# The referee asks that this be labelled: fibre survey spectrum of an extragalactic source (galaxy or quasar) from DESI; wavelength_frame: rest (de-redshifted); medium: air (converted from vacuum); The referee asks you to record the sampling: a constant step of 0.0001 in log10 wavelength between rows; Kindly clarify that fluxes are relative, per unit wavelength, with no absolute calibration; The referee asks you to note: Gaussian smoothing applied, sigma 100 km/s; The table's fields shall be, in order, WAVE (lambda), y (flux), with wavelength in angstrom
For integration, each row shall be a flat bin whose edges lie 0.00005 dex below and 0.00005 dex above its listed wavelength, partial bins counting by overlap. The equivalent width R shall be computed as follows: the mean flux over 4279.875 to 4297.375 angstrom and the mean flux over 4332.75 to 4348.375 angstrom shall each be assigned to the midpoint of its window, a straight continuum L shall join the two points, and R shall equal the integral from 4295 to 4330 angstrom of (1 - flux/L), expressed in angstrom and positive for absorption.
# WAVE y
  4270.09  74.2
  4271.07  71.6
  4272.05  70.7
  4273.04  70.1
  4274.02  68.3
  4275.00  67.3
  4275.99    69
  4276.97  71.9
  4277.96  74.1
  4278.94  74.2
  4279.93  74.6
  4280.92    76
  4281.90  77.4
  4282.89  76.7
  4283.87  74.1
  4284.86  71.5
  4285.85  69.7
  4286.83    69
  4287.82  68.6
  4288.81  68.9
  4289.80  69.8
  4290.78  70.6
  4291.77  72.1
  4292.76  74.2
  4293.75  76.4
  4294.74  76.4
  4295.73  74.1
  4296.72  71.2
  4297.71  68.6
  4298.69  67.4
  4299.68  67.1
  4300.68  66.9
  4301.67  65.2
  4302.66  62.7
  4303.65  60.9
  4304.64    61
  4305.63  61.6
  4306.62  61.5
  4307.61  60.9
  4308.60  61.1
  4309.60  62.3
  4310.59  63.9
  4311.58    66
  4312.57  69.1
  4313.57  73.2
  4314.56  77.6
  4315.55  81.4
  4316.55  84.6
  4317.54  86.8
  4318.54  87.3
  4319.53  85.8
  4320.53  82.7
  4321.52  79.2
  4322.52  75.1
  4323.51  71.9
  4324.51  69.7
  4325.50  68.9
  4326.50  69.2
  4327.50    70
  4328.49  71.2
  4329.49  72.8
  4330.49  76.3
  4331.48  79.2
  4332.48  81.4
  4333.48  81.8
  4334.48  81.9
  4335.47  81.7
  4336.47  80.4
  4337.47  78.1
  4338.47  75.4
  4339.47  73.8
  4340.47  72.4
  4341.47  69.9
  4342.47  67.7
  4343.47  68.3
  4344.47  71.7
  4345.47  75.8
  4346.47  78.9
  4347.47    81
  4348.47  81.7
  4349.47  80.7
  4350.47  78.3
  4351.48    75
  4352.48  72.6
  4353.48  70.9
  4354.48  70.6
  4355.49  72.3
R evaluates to 1.63 angstrom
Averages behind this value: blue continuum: 72.7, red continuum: 76.2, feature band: 70.9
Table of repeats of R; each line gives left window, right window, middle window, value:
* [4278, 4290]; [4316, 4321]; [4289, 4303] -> 1.2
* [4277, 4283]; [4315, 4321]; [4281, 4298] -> 1.1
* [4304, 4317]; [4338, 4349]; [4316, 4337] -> -2.1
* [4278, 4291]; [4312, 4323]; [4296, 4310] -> 2.3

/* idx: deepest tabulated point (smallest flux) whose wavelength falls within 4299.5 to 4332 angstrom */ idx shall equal 60.9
